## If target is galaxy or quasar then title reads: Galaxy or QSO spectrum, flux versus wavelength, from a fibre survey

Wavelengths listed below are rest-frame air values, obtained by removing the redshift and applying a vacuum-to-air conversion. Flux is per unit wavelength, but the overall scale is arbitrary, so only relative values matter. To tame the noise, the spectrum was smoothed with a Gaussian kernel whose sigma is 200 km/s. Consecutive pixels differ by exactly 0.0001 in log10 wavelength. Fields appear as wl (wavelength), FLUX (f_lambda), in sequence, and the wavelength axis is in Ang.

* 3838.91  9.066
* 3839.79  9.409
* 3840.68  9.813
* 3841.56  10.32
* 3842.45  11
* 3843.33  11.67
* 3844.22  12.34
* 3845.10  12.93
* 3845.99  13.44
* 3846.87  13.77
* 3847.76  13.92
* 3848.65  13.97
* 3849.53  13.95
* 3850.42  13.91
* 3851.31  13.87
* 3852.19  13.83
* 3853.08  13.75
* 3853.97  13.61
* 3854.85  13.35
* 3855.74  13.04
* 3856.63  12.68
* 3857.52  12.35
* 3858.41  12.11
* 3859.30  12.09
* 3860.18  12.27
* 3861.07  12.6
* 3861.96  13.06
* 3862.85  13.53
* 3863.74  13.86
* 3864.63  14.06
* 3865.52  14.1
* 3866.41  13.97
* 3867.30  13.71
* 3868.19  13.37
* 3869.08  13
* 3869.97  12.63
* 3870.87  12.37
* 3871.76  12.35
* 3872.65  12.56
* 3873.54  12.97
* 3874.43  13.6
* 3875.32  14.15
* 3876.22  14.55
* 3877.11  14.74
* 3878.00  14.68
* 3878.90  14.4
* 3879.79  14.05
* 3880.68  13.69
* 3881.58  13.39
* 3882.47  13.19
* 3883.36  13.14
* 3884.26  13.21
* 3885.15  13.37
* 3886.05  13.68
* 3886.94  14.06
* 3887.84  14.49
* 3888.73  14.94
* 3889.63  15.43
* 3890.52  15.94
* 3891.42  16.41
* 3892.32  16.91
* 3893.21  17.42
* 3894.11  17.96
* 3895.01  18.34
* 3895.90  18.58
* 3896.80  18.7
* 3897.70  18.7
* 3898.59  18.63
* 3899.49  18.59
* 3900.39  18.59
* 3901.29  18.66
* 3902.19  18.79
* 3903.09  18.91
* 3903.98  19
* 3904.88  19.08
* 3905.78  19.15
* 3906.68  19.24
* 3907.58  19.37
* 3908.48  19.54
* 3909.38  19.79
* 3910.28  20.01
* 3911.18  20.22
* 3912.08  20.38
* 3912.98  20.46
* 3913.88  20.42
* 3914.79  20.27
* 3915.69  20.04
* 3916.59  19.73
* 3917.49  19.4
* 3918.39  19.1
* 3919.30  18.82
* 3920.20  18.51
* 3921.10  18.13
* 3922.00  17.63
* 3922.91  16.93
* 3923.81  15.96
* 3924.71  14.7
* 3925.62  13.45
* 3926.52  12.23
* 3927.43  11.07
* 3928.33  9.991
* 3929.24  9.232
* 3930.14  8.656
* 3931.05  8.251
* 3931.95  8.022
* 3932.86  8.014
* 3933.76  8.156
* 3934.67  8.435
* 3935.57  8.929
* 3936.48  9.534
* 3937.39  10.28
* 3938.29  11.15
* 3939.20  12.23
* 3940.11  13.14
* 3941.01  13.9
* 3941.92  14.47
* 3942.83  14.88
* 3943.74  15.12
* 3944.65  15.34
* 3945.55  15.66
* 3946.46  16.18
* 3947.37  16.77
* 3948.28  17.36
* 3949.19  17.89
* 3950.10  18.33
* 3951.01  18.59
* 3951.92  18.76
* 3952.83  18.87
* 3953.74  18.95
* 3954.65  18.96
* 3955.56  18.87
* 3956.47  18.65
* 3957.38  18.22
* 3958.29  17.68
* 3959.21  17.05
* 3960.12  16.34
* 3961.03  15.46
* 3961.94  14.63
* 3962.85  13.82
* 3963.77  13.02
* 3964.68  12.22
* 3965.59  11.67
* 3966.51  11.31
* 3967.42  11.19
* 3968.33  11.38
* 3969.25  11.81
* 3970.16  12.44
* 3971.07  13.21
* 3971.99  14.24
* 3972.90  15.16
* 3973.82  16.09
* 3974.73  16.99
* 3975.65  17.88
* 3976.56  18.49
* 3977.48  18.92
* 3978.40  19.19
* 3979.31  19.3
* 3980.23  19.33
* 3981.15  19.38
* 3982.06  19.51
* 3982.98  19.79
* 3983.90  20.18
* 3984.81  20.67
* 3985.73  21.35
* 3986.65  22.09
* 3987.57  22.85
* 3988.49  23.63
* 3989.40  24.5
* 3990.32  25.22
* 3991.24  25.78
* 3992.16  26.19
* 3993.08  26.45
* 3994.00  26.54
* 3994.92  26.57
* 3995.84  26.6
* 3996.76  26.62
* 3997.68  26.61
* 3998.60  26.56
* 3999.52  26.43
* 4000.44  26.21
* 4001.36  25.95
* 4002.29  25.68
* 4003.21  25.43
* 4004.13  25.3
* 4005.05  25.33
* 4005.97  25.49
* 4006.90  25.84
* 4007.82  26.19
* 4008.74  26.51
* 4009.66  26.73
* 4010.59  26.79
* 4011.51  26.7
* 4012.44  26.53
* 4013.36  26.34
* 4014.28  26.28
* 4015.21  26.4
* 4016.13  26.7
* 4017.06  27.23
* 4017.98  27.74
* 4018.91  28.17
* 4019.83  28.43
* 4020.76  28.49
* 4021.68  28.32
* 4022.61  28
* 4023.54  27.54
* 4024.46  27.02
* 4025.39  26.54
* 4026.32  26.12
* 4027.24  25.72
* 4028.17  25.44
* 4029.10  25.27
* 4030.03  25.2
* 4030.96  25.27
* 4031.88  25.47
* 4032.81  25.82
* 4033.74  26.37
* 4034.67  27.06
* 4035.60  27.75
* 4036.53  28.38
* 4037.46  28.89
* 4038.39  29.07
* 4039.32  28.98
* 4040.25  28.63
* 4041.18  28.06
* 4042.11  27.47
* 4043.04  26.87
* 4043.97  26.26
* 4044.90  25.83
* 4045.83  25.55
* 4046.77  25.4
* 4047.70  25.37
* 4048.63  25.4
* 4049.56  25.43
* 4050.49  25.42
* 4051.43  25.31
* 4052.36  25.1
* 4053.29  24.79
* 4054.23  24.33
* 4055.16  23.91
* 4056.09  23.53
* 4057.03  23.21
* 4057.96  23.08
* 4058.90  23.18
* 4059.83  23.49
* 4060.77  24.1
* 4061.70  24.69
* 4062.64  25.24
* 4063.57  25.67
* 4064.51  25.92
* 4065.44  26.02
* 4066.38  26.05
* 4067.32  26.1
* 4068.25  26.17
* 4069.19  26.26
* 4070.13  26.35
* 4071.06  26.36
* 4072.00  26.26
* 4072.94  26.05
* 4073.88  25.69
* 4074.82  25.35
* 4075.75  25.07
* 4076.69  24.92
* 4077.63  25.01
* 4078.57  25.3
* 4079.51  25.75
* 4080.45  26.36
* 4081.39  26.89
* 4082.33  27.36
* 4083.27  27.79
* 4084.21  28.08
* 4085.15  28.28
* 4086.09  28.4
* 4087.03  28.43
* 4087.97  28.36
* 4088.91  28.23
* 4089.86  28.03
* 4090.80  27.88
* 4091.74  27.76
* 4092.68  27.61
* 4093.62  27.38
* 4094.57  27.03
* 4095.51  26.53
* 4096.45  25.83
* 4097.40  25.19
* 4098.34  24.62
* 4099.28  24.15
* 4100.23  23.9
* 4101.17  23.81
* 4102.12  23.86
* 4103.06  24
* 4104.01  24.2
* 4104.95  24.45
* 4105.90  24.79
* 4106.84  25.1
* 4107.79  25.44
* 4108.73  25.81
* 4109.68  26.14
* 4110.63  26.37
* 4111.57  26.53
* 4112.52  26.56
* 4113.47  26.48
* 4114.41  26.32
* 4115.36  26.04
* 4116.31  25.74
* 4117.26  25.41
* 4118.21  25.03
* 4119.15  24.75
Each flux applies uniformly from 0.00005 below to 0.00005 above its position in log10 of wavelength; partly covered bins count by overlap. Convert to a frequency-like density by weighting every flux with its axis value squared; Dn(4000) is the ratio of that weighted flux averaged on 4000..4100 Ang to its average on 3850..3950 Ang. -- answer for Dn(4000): 1.9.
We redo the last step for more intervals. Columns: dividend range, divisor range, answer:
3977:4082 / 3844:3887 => 2.06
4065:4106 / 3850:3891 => 2.15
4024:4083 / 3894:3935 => 1.67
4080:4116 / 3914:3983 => 1.87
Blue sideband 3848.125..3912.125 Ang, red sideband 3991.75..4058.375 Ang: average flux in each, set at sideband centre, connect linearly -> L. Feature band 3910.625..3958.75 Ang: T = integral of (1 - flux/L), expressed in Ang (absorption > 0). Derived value 9.9 Ang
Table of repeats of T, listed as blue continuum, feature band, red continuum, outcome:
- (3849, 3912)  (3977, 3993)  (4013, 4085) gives 0.23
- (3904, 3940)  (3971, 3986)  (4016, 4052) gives 2.00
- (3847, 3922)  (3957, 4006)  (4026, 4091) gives 3.96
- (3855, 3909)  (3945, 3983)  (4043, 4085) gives 6.59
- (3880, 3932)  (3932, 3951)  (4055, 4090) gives 5.46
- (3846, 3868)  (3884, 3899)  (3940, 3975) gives -2.32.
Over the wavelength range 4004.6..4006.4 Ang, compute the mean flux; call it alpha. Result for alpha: 25.4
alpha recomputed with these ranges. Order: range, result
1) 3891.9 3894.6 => 17.4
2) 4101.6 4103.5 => 23.9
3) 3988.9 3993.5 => 25.6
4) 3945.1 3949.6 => 16.8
